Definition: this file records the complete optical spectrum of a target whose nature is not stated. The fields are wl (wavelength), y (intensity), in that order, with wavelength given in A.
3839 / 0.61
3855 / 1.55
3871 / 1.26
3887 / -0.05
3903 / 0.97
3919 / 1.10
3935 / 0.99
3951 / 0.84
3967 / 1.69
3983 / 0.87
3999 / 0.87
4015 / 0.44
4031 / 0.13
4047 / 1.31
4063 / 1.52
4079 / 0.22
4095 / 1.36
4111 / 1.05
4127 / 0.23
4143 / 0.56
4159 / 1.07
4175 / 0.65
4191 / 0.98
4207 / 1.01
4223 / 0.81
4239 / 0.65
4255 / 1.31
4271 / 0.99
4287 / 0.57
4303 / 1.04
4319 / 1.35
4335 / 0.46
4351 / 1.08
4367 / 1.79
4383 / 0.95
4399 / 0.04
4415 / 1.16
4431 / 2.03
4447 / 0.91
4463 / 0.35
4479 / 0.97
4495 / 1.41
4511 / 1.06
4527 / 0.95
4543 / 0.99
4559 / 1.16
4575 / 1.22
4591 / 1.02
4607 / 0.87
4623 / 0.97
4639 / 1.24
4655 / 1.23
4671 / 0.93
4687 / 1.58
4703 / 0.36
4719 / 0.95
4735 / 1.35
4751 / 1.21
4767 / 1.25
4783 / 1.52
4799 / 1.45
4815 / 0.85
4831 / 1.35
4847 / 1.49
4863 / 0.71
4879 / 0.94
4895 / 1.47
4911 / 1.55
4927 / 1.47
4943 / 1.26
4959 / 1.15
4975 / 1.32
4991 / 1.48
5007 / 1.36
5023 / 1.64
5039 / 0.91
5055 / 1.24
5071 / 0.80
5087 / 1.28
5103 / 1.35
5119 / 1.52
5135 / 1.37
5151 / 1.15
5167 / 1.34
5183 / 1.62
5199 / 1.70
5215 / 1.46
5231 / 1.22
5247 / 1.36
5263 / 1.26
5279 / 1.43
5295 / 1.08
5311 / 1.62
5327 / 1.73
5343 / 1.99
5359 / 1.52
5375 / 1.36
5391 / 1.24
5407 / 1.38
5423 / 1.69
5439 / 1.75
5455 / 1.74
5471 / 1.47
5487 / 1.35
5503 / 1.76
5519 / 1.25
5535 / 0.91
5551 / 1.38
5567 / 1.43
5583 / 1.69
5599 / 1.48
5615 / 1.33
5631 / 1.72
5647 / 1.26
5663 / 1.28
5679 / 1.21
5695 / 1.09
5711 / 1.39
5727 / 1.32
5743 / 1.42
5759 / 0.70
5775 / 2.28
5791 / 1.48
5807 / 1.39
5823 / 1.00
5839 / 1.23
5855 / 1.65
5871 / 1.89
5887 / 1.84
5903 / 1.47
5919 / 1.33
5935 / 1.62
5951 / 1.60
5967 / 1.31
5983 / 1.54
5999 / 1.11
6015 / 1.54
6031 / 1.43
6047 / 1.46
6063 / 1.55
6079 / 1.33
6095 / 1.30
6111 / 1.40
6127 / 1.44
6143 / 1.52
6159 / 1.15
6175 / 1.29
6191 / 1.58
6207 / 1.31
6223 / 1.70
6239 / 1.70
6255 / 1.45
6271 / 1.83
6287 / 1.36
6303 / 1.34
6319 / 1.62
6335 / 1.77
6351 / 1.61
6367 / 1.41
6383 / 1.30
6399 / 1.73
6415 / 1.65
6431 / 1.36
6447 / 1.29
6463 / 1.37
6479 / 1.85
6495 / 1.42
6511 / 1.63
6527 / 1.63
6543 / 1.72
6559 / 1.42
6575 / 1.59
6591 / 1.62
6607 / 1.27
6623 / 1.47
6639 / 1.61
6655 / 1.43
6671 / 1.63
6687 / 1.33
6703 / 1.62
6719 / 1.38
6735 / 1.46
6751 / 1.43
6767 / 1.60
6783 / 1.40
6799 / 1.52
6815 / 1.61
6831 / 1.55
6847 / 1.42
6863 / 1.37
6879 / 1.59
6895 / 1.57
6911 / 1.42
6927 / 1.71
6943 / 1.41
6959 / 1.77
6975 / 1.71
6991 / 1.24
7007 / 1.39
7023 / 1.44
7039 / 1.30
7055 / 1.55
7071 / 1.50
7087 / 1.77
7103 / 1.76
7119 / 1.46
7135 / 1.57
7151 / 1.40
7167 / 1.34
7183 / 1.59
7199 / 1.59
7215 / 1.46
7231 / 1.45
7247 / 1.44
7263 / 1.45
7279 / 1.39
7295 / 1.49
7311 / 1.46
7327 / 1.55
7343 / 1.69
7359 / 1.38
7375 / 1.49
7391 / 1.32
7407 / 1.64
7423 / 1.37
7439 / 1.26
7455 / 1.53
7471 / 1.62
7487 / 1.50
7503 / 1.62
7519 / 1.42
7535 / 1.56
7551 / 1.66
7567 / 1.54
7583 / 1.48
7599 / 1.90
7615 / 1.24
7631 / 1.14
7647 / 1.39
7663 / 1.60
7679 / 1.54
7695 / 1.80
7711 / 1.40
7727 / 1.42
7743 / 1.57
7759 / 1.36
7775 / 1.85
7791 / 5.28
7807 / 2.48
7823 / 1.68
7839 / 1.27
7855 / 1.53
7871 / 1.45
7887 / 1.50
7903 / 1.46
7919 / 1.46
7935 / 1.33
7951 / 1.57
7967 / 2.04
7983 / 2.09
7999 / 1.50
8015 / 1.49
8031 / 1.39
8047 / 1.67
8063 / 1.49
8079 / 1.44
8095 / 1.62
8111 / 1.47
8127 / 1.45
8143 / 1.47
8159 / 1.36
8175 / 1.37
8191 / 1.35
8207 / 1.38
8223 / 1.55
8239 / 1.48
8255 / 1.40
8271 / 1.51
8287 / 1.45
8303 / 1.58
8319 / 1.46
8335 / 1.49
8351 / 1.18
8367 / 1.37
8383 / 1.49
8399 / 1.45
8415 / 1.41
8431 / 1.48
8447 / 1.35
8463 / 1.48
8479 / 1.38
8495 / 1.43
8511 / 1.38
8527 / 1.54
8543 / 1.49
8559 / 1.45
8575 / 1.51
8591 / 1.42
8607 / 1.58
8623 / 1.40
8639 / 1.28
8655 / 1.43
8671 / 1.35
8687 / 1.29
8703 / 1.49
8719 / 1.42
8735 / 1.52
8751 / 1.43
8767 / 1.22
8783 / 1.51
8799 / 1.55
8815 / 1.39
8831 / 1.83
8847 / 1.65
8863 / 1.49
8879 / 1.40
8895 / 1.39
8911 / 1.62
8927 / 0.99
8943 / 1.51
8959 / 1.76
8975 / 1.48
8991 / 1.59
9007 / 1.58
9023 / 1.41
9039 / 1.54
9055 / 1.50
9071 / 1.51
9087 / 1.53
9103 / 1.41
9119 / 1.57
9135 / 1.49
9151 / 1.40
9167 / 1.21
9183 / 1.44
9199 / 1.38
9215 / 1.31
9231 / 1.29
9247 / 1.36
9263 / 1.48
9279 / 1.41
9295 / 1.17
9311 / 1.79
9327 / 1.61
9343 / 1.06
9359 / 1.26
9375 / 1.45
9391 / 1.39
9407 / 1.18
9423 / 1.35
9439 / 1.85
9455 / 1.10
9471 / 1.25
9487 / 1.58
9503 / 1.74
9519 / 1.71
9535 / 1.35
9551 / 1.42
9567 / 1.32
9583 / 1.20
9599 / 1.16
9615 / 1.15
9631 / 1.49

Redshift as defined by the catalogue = 0.187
